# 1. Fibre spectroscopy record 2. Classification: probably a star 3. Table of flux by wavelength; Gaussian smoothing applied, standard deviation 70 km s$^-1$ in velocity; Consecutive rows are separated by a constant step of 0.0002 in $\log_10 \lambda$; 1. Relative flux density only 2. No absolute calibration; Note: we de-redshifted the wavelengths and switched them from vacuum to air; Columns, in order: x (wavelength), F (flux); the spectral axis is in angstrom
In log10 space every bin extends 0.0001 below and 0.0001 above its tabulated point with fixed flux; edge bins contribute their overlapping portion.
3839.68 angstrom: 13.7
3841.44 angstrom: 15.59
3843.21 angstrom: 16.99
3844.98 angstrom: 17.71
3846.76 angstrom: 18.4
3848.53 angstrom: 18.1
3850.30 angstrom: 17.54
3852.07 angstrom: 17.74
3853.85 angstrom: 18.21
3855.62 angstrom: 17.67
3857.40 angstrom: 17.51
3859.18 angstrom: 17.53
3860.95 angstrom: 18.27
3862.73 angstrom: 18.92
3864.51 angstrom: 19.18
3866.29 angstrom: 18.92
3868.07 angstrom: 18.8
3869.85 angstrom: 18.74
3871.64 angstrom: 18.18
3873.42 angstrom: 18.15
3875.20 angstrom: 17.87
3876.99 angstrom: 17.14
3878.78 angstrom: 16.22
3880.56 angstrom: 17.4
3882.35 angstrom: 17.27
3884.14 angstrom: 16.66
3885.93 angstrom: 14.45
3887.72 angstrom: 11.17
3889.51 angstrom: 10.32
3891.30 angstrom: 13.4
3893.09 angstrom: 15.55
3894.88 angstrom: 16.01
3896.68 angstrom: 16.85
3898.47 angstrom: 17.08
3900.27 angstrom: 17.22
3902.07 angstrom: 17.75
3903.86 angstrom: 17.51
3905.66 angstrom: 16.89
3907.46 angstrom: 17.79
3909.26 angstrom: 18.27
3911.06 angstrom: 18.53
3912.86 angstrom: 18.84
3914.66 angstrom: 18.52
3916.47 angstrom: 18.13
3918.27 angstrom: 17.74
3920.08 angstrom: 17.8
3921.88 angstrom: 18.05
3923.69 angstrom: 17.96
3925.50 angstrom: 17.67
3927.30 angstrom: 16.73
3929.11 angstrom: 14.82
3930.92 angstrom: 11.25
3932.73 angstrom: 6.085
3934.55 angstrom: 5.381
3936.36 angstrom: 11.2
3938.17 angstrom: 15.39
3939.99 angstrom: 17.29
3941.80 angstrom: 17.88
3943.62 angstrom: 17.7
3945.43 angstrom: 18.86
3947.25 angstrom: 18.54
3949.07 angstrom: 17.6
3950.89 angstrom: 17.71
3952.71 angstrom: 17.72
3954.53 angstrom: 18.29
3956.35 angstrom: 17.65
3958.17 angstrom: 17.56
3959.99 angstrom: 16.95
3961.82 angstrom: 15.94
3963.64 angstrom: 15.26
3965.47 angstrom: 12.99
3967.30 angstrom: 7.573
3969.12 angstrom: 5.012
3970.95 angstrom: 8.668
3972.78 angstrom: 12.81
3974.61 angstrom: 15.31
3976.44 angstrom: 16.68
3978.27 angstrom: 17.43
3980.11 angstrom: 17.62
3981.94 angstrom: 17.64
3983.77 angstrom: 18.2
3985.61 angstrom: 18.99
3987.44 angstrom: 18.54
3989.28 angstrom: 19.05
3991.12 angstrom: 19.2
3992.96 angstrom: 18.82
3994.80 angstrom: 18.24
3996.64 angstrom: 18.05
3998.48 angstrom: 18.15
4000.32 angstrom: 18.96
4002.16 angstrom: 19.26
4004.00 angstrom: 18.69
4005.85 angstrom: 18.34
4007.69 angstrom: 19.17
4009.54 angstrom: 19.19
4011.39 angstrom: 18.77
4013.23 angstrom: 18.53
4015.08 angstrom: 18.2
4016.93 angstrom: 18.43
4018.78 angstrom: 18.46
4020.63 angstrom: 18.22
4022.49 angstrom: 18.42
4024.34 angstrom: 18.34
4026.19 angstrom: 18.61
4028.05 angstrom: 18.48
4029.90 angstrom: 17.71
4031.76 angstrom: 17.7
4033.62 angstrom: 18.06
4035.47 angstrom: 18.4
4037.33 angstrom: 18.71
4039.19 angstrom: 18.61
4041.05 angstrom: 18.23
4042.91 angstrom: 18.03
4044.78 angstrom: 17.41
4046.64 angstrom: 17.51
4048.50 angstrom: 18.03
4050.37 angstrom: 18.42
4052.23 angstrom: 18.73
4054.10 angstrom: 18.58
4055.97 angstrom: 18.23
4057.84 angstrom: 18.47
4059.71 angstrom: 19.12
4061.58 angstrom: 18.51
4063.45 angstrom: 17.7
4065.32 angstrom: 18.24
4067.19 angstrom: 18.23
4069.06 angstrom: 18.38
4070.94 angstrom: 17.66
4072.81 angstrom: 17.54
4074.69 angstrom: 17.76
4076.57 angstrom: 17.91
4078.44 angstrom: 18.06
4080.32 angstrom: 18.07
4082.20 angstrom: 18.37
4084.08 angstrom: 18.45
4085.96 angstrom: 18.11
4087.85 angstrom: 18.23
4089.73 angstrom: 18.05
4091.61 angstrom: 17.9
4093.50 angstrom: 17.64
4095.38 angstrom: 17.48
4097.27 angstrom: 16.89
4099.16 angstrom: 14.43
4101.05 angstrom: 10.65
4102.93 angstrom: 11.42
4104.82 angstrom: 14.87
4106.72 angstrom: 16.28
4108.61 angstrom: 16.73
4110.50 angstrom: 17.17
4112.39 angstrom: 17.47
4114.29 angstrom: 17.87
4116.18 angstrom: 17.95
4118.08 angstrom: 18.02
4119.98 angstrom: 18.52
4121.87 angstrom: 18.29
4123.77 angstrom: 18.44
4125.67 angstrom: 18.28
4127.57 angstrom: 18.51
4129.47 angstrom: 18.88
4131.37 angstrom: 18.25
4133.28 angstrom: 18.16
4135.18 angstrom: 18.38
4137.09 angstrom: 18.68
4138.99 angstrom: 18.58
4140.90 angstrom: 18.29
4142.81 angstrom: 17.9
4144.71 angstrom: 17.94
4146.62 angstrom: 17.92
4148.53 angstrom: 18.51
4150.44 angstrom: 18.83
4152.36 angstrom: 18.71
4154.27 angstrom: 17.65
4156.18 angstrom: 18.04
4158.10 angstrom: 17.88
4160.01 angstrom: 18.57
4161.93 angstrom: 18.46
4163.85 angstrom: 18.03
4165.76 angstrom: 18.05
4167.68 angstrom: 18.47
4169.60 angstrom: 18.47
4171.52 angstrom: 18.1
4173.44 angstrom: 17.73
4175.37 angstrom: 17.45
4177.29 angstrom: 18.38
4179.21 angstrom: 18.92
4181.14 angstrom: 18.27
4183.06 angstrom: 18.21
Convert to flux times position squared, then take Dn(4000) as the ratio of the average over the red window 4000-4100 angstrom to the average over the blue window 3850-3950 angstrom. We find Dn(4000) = 1.2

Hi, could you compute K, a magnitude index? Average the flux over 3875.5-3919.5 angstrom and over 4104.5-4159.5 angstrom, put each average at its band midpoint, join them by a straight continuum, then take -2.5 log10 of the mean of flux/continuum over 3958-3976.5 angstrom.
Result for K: 0.31 mag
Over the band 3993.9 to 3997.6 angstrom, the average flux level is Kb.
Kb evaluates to 18.1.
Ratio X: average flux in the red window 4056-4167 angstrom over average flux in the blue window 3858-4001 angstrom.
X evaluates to 1.08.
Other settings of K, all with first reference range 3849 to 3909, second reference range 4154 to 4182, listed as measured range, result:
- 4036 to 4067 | -0.04 mag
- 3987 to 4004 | -0.07 mag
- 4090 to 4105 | 0.17 mag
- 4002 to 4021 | -0.07 mag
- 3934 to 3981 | 0.15 mag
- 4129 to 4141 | -0.02 mag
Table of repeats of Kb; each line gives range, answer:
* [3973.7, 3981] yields 16.7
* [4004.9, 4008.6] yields 18.8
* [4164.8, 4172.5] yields 18.3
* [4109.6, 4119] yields 17.7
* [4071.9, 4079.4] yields 17.8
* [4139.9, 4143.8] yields 18.1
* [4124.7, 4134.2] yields 18.4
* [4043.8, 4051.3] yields 17.8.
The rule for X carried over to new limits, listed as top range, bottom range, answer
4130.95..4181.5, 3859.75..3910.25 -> 1.08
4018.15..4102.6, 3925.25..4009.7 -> 1.11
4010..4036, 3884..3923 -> 1.11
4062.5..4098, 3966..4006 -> 1.10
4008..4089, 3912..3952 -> 1.14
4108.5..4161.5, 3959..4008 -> 1.11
